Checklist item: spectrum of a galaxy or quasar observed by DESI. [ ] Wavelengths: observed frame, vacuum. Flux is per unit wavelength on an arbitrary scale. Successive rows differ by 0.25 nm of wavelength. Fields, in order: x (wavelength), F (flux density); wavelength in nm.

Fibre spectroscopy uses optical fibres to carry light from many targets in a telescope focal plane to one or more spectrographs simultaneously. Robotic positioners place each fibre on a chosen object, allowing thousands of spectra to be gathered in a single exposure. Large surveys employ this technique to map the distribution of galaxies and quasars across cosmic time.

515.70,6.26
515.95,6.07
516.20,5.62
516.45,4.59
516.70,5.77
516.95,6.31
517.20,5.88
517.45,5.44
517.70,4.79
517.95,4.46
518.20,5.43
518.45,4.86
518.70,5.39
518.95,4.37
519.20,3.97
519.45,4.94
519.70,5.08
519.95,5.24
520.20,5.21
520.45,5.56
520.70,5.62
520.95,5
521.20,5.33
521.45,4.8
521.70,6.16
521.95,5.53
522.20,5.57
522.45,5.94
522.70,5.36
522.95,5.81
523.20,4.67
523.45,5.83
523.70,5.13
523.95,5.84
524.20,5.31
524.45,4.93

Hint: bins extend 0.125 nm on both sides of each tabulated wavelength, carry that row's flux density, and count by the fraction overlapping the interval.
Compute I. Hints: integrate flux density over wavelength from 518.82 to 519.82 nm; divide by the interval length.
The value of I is 4.59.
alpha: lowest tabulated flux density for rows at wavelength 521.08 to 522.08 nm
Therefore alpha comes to 4.8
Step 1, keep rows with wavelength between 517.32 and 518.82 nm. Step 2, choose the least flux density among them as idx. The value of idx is 4.46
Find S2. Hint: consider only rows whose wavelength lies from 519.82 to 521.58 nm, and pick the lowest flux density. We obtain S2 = 4.8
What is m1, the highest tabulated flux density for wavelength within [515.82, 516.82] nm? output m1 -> 6.07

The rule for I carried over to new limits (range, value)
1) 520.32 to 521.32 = 5.38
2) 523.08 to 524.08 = 5.37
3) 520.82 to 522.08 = 5.37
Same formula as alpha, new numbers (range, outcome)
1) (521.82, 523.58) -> 4.67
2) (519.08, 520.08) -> 3.97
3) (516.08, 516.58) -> 4.59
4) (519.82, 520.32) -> 5.21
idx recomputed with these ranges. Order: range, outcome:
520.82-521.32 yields 5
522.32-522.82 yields 5.36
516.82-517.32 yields 5.88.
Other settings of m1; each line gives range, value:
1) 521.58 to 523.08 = 6.16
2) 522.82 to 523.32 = 5.81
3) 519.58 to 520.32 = 5.24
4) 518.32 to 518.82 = 5.39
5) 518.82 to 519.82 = 5.08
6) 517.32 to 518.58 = 5.44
